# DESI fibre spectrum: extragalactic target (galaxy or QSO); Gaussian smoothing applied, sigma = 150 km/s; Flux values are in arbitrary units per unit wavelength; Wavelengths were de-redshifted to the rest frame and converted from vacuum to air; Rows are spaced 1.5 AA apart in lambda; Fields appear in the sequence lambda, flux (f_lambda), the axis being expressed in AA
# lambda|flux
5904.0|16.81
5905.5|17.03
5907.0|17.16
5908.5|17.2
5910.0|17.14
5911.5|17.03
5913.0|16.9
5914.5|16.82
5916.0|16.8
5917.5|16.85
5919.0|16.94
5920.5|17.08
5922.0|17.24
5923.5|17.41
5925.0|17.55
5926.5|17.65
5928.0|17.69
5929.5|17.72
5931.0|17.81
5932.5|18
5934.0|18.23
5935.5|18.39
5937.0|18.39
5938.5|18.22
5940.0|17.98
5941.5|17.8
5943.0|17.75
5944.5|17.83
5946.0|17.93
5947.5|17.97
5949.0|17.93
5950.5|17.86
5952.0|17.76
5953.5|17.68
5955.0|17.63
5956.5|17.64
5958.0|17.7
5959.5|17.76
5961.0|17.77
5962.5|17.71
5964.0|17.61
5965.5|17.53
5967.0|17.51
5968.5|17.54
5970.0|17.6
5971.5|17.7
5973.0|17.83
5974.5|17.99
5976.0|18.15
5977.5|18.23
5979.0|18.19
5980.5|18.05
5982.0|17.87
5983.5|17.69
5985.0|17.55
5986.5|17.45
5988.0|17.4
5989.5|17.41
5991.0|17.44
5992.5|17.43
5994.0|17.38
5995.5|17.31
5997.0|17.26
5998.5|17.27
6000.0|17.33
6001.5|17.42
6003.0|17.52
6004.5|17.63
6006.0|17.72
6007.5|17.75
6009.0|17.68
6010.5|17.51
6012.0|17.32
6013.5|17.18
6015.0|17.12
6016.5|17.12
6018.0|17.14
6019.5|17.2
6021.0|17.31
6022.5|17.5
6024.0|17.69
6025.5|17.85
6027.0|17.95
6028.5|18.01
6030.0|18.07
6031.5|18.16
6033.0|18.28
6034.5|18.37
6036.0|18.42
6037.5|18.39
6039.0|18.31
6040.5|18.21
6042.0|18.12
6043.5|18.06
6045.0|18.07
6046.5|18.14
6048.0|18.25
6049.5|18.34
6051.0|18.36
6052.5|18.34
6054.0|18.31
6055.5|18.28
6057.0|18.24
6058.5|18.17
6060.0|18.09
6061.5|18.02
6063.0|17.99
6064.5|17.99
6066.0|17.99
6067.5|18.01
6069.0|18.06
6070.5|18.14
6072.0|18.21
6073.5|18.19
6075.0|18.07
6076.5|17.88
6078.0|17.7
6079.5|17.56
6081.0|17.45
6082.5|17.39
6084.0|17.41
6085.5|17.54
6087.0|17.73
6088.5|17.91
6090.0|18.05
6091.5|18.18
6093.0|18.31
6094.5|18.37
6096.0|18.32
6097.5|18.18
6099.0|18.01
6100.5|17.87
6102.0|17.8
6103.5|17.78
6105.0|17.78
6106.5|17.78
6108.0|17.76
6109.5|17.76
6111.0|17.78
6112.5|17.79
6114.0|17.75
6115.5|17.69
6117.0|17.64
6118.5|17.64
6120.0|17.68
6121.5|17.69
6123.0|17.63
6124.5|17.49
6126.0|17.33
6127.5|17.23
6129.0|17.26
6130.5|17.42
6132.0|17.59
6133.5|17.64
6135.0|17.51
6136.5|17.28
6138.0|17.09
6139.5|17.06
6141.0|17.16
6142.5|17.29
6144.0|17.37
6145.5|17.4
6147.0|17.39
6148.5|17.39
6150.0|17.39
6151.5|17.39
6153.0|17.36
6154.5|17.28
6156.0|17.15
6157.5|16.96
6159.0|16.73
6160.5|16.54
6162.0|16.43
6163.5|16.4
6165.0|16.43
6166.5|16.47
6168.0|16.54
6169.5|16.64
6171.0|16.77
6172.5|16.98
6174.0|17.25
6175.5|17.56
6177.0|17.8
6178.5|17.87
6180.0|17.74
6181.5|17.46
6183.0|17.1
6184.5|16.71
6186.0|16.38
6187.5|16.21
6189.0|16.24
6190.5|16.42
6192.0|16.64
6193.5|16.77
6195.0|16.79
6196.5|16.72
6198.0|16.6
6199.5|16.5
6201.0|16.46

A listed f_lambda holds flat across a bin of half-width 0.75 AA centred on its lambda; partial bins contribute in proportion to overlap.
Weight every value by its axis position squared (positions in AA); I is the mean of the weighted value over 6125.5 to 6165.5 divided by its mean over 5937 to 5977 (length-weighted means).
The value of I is 1.03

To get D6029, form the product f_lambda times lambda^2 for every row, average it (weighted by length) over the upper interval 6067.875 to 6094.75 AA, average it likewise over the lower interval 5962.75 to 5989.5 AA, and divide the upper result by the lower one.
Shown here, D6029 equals 1.04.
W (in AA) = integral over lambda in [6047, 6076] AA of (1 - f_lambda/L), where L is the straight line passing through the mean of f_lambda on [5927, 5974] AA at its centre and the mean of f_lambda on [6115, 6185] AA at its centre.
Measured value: -1.1 AA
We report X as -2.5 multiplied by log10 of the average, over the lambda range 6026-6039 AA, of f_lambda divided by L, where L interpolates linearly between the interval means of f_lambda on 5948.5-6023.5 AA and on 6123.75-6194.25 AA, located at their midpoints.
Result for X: -0.046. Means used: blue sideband 17.6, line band 18.2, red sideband 17.1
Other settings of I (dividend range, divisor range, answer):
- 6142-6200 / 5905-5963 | 1.04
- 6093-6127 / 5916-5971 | 1.06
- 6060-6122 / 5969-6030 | 1.05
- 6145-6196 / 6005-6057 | 0.99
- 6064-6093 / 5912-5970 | 1.06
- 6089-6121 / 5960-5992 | 1.05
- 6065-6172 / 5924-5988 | 1.04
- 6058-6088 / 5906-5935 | 1.09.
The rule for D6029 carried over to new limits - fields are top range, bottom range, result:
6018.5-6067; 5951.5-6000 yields 1.05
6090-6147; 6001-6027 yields 1.05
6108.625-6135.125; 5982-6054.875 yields 1.03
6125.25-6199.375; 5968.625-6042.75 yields 1.01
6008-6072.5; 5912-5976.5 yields 1.05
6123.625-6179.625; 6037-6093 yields 0.98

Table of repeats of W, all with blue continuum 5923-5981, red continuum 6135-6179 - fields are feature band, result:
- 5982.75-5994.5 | 0.16 AA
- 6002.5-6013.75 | 0.05 AA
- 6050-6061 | -0.50 AA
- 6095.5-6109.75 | -0.51 AA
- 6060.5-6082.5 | -0.67 AA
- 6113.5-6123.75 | -0.27 AA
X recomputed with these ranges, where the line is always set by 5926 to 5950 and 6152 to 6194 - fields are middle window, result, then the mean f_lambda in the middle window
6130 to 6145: -0.02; 17.3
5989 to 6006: 0.02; 17.4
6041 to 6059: -0.05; 18.2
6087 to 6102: -0.05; 18.1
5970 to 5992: 0.00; 17.8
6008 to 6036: -0.01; 17.7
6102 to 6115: -0.04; 17.8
